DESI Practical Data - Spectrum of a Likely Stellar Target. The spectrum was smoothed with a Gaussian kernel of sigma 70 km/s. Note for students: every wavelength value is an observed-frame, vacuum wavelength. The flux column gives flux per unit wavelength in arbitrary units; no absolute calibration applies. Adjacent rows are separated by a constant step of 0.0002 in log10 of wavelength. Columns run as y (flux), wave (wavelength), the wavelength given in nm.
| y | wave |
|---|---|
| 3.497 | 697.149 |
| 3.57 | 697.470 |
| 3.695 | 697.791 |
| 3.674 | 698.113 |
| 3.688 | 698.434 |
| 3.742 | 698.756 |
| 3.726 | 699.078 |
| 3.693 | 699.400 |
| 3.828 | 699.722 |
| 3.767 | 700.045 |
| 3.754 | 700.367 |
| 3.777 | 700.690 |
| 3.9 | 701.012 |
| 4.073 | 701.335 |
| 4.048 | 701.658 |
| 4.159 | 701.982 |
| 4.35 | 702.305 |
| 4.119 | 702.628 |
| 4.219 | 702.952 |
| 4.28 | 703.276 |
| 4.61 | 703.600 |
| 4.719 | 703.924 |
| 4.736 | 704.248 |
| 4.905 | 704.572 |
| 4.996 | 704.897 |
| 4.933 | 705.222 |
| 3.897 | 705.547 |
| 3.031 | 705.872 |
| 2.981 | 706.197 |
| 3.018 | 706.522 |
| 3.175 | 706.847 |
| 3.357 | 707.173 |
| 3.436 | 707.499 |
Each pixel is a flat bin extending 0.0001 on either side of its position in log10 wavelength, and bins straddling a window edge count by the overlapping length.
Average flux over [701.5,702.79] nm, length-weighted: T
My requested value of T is 4.17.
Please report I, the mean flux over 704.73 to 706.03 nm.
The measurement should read 4.22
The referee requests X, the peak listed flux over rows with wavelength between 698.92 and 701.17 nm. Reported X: 3.9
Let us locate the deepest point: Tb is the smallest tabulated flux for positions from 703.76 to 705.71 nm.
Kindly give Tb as 3.897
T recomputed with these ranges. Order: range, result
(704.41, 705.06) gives 4.95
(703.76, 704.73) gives 4.79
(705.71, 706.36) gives 3.01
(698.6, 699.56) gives 3.72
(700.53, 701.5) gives 3.92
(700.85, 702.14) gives 4.04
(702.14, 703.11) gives 4.23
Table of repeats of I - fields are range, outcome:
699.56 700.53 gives 3.78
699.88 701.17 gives 3.8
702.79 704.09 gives 4.46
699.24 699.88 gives 3.76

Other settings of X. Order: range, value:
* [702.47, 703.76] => 4.61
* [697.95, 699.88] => 3.828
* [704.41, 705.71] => 4.996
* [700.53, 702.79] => 4.35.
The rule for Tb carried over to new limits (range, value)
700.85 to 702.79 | 3.9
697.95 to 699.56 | 3.674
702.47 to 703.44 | 4.119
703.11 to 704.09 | 4.28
